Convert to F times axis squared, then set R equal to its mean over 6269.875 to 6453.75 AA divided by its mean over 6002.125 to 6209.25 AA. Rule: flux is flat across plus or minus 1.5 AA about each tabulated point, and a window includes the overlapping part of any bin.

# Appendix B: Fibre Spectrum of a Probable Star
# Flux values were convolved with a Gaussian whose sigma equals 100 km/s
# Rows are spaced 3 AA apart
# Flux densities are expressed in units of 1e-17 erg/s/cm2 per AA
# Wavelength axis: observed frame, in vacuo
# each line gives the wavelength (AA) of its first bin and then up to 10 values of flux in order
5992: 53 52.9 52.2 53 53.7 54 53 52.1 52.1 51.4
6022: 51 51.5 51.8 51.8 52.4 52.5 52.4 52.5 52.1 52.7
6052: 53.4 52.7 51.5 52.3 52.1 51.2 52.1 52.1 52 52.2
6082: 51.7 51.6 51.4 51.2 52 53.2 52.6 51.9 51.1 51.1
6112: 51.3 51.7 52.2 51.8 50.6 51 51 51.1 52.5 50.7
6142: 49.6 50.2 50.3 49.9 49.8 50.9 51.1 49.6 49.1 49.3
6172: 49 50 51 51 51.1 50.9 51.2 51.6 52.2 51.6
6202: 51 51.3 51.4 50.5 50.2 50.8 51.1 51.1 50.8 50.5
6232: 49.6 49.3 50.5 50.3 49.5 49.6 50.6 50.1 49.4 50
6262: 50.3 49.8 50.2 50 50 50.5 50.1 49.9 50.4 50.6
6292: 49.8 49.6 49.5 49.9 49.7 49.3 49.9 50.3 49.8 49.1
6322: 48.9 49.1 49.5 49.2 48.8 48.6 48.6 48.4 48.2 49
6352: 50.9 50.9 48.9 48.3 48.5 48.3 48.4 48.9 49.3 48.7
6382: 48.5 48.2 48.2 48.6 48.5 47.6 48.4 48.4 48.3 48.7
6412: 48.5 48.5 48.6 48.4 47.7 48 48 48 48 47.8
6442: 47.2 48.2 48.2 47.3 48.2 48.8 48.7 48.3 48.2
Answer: 1.0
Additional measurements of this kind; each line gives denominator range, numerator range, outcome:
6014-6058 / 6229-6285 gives 1.03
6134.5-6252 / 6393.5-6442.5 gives 1.02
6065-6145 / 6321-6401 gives 1.03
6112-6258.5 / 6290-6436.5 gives 1.02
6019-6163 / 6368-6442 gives 1.04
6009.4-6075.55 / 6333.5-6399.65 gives 1.04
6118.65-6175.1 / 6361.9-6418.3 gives 1.04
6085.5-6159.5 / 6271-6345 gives 1.03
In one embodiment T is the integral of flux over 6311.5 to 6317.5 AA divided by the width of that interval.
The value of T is 50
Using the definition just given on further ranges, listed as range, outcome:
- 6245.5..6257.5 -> 49.9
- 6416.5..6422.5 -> 48.5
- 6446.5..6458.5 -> 48.1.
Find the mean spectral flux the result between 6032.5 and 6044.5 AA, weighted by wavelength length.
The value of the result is 52.4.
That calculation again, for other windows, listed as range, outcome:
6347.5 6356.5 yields 50.3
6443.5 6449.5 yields 48.2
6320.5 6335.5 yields 49.1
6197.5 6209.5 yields 51.3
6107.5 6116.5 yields 51.4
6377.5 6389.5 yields 48.4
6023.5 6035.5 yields 51.9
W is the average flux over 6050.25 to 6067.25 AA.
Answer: 52.3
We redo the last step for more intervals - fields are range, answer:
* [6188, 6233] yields 51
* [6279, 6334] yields 49.7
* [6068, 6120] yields 51.8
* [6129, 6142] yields 51.1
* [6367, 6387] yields 48.6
